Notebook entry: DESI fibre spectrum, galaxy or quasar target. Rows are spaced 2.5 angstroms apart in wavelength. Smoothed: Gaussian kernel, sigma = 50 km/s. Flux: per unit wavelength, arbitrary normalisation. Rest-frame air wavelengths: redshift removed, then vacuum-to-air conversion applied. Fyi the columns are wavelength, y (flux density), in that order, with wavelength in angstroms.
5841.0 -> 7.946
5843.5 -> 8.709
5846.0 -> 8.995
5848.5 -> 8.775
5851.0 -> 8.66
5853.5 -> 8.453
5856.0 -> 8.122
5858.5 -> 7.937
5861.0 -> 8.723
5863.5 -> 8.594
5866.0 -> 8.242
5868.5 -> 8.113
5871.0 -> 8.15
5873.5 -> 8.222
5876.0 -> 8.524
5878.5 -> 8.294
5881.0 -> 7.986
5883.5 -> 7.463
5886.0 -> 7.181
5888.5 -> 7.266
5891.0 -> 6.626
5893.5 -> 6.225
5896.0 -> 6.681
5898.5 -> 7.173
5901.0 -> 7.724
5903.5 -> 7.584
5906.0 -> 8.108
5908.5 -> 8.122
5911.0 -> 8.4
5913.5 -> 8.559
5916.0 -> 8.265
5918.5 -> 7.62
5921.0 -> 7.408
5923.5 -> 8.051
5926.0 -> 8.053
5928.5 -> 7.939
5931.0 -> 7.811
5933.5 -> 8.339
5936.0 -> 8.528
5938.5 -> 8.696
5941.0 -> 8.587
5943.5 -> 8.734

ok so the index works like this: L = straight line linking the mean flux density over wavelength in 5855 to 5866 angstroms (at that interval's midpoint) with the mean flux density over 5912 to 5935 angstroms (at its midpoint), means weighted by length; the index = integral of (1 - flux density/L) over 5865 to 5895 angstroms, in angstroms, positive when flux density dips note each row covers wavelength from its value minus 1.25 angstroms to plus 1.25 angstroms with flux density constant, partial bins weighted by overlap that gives 2.05 angstroms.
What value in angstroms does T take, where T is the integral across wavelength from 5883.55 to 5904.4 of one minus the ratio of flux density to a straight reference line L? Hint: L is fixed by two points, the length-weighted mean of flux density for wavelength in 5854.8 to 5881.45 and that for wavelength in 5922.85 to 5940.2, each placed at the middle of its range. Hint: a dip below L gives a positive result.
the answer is 3.0 angstroms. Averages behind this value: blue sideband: 8.27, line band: 7.07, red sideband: 8.22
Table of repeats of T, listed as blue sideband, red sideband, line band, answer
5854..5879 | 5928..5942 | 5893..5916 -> 1.7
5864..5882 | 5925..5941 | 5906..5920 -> 0.1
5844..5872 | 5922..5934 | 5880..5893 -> 1.6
